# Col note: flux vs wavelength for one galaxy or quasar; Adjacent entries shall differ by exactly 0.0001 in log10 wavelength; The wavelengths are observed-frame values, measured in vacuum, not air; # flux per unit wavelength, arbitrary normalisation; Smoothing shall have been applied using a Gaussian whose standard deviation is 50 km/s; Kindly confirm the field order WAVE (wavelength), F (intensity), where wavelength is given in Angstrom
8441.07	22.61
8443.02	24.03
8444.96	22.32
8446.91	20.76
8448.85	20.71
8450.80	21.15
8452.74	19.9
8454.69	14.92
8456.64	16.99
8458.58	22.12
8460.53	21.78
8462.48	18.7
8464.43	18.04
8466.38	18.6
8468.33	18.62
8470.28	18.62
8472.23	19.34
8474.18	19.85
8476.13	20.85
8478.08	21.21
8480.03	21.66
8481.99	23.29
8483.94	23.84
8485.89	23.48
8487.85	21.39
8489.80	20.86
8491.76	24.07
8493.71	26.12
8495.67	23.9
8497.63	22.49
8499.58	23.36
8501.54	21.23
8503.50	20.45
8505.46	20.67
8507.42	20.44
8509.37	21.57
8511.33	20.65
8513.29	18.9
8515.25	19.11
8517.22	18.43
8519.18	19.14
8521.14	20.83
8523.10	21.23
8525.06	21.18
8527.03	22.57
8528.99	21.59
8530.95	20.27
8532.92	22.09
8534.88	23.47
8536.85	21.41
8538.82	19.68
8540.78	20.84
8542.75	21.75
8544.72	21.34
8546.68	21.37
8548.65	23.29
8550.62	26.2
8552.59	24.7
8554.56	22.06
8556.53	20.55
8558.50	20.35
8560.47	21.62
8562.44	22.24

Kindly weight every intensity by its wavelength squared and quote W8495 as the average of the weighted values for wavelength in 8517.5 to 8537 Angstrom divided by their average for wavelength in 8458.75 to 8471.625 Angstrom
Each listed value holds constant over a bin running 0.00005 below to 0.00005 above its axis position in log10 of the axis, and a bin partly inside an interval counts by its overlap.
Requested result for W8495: 1.1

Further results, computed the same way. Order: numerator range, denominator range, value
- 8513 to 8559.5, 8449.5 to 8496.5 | 1.04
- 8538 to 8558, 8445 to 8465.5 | 1.15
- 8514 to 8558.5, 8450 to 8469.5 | 1.15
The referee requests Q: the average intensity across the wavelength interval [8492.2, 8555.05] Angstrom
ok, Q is 21.7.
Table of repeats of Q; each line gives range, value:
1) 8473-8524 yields 21.5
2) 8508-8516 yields 20.1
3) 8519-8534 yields 21.2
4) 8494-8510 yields 22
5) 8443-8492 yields 20.5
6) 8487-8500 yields 23.2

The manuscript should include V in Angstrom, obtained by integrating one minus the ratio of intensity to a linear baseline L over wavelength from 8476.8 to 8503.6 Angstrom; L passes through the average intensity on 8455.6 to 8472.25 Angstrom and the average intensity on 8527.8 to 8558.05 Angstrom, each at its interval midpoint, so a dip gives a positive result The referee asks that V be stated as -3.5 Angstrom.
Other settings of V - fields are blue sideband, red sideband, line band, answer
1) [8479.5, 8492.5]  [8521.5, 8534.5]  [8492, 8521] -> 1.2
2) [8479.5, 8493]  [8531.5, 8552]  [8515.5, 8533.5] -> 1.3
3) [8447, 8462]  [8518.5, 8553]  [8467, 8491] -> -0.9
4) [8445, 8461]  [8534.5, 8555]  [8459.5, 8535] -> -0.1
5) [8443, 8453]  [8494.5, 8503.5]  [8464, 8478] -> 1.7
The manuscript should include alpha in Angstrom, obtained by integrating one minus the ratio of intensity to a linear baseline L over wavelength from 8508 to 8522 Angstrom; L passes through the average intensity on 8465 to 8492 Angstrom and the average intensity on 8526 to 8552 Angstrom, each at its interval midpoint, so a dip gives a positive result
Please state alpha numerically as 1.2 Angstrom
